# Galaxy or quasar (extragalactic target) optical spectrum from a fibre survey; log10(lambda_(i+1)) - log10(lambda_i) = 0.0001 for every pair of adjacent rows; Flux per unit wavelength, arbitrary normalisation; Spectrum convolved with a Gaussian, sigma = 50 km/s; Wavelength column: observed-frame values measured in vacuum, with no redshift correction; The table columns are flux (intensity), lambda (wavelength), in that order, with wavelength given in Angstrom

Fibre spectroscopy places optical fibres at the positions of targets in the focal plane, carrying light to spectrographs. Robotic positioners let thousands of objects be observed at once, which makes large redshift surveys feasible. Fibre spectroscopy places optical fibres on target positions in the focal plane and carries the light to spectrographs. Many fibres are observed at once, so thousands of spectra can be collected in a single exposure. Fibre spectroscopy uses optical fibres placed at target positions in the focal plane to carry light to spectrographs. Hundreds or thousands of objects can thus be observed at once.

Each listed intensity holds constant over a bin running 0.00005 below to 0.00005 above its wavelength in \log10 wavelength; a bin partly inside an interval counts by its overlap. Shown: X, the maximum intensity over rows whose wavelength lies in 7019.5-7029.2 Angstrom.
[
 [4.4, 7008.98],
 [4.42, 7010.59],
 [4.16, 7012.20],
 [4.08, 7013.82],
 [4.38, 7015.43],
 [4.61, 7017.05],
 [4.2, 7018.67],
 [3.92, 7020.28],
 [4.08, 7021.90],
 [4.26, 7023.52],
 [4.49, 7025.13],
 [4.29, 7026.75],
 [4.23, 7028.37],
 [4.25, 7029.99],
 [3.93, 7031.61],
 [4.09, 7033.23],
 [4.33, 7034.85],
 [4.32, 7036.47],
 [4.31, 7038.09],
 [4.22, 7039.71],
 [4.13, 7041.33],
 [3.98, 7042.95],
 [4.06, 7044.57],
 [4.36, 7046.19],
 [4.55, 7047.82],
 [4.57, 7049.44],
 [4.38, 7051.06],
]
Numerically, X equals 4.49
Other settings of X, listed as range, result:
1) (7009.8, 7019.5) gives 4.61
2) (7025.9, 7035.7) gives 4.33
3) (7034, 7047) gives 4.36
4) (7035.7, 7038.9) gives 4.32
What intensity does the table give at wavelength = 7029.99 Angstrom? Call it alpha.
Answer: 4.25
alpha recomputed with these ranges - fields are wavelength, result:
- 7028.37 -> 4.23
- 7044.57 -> 4.06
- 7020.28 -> 3.92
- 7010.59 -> 4.42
